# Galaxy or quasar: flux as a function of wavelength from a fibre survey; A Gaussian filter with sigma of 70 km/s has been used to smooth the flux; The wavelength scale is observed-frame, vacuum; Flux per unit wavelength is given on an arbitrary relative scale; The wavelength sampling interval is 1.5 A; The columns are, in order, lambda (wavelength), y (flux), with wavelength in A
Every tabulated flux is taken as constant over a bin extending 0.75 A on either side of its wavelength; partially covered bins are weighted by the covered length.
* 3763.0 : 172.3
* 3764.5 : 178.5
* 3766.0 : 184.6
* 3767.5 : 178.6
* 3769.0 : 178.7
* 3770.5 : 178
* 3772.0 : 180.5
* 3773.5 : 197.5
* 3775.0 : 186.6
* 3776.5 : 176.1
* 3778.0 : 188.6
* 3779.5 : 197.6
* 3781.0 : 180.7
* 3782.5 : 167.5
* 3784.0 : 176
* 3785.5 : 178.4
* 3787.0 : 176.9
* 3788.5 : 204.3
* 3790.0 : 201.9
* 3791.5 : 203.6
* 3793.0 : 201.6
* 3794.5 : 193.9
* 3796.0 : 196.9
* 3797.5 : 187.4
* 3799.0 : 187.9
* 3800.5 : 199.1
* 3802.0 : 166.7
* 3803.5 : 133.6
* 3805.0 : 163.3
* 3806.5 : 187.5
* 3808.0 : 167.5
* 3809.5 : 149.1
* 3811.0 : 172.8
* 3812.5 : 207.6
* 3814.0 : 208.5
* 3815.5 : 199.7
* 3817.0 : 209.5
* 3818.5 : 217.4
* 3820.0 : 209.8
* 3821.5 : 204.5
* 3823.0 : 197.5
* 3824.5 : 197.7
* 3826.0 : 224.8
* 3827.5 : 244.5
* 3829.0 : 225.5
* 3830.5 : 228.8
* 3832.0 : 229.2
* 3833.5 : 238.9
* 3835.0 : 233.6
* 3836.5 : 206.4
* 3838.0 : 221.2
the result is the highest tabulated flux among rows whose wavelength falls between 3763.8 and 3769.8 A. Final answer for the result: 184.6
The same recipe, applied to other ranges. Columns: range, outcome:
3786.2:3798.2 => 204.3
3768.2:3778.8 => 197.5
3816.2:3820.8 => 217.4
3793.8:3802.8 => 199.1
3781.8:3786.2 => 178.4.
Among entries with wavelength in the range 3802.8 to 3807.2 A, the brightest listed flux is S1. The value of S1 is 187.5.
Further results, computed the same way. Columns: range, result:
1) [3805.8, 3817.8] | 209.5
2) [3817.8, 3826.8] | 224.8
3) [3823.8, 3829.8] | 244.5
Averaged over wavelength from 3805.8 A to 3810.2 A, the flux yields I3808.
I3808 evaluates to 168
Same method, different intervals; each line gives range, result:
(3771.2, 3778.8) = 186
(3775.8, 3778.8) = 183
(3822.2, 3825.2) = 198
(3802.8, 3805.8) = 149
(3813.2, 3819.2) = 209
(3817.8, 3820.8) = 213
